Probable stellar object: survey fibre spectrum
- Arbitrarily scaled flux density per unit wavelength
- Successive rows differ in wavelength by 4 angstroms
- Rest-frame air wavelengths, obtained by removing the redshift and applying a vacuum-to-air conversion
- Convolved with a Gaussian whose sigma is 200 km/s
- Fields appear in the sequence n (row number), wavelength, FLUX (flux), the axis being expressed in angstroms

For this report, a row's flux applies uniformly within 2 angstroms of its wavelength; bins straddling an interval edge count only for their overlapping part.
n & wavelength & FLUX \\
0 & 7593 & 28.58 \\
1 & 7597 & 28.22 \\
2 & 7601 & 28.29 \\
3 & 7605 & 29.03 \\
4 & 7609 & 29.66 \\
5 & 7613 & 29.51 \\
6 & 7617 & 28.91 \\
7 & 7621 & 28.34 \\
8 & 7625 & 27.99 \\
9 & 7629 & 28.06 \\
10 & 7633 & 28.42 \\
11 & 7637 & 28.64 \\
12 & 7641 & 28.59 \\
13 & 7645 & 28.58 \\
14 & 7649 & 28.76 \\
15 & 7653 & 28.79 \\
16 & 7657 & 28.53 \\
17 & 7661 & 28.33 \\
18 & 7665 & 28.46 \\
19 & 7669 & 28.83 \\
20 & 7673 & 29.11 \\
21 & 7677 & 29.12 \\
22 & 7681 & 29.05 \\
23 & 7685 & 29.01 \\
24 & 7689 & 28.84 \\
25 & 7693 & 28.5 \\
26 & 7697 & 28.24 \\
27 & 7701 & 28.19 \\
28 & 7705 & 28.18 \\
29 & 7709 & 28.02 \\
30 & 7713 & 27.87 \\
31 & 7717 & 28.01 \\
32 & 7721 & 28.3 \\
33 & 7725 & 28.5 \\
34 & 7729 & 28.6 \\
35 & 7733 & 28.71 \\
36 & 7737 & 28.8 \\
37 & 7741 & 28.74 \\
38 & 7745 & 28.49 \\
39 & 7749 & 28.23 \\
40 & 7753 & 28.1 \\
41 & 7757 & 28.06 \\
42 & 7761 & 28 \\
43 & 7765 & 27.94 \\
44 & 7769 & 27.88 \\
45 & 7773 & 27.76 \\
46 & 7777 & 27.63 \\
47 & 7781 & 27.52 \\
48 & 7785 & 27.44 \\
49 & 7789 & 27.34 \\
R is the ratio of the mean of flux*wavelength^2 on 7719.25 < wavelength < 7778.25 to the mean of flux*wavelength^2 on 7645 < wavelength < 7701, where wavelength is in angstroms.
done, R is 1.00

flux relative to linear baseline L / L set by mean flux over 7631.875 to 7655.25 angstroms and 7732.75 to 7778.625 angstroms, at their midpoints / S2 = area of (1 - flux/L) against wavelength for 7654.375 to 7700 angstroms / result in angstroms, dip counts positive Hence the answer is -0.3 angstroms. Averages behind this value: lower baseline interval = 28.6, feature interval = 28.7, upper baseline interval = 28.2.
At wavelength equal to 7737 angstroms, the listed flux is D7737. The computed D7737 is 28.8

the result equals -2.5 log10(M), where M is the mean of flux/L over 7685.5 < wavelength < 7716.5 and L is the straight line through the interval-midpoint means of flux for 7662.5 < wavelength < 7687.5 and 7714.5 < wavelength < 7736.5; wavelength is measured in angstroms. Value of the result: 0.015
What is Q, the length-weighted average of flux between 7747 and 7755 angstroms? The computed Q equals 28.2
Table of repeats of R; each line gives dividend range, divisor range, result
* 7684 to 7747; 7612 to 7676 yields 1.01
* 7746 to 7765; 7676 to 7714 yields 1.00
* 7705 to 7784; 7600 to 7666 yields 1.01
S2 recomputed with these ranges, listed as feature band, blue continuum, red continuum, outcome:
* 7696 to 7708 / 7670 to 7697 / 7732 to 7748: 0.3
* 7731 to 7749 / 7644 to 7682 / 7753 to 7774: -0.3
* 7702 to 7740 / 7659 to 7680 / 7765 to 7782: -0.1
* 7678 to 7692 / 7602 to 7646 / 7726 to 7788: -0.3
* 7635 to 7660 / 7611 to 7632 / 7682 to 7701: 0.0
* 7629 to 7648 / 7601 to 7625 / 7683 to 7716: 0.2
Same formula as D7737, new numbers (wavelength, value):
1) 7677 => 29.12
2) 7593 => 28.58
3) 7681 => 29.05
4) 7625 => 27.99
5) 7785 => 27.44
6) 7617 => 28.91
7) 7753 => 28.1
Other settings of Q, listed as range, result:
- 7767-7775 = 27.8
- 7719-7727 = 28.4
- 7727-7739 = 28.7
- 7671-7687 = 29.1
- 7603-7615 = 29.4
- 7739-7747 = 28.6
